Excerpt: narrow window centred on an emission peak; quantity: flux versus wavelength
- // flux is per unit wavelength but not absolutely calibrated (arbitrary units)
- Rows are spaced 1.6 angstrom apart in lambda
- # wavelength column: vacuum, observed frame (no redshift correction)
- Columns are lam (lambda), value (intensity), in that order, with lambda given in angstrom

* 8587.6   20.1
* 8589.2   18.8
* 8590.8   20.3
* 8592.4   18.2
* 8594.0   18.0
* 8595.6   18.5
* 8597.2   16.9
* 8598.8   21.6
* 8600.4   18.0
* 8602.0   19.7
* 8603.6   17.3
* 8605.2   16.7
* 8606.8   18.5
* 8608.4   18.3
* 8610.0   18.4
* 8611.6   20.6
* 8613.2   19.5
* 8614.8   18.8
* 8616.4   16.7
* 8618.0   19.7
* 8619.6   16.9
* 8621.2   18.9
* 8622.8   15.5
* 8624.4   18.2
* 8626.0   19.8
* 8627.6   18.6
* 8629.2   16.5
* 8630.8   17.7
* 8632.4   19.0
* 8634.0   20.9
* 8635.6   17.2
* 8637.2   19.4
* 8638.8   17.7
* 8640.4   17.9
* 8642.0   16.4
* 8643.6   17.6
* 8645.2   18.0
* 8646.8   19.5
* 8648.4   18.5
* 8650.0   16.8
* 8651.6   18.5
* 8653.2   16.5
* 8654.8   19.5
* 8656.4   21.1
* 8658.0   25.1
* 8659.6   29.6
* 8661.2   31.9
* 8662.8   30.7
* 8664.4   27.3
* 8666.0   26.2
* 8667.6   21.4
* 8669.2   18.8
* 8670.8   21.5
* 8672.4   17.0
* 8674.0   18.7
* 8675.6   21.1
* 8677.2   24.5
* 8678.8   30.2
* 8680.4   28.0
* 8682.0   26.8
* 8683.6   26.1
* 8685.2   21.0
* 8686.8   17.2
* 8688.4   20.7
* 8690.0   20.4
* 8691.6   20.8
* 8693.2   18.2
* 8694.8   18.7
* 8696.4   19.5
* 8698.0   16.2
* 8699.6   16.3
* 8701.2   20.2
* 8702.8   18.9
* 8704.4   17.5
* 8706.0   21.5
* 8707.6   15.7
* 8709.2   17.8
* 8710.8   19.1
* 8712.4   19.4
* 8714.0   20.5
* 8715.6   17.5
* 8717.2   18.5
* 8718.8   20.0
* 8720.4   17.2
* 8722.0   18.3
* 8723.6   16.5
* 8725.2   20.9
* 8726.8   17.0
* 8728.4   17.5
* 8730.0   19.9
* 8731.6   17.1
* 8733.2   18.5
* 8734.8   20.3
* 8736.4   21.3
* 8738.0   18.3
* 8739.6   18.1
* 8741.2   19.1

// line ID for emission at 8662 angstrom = [S II] 6716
